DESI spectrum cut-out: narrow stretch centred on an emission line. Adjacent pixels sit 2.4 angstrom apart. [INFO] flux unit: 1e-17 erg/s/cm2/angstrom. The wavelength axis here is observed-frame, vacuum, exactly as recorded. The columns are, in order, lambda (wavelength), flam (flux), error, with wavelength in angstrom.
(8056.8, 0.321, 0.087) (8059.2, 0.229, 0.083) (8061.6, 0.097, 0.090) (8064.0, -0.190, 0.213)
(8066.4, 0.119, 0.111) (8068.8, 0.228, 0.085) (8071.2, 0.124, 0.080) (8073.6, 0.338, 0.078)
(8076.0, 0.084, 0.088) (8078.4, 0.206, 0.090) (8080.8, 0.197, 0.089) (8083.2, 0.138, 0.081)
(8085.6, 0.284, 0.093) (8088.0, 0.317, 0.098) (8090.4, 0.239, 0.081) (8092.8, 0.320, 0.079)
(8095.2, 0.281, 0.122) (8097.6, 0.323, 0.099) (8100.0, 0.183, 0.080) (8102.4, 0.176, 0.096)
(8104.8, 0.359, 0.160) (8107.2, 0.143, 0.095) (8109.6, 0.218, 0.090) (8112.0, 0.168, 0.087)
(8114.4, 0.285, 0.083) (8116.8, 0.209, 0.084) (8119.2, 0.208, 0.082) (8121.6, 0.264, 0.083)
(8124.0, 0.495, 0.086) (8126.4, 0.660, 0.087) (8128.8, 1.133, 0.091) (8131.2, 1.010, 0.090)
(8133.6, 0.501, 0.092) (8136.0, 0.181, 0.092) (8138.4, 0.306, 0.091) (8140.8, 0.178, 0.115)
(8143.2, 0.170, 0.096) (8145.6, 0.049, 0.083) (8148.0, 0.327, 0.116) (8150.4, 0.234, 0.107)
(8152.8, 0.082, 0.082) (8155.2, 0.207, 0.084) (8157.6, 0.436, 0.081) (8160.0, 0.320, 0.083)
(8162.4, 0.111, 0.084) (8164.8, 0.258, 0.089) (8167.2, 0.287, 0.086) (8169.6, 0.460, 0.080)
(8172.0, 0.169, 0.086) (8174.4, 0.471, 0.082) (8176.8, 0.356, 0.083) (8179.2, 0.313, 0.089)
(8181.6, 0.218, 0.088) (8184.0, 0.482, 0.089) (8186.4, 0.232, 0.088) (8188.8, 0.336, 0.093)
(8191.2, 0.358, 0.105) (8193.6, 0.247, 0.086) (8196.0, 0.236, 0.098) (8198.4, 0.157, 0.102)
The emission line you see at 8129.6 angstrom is H-gamma 4340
